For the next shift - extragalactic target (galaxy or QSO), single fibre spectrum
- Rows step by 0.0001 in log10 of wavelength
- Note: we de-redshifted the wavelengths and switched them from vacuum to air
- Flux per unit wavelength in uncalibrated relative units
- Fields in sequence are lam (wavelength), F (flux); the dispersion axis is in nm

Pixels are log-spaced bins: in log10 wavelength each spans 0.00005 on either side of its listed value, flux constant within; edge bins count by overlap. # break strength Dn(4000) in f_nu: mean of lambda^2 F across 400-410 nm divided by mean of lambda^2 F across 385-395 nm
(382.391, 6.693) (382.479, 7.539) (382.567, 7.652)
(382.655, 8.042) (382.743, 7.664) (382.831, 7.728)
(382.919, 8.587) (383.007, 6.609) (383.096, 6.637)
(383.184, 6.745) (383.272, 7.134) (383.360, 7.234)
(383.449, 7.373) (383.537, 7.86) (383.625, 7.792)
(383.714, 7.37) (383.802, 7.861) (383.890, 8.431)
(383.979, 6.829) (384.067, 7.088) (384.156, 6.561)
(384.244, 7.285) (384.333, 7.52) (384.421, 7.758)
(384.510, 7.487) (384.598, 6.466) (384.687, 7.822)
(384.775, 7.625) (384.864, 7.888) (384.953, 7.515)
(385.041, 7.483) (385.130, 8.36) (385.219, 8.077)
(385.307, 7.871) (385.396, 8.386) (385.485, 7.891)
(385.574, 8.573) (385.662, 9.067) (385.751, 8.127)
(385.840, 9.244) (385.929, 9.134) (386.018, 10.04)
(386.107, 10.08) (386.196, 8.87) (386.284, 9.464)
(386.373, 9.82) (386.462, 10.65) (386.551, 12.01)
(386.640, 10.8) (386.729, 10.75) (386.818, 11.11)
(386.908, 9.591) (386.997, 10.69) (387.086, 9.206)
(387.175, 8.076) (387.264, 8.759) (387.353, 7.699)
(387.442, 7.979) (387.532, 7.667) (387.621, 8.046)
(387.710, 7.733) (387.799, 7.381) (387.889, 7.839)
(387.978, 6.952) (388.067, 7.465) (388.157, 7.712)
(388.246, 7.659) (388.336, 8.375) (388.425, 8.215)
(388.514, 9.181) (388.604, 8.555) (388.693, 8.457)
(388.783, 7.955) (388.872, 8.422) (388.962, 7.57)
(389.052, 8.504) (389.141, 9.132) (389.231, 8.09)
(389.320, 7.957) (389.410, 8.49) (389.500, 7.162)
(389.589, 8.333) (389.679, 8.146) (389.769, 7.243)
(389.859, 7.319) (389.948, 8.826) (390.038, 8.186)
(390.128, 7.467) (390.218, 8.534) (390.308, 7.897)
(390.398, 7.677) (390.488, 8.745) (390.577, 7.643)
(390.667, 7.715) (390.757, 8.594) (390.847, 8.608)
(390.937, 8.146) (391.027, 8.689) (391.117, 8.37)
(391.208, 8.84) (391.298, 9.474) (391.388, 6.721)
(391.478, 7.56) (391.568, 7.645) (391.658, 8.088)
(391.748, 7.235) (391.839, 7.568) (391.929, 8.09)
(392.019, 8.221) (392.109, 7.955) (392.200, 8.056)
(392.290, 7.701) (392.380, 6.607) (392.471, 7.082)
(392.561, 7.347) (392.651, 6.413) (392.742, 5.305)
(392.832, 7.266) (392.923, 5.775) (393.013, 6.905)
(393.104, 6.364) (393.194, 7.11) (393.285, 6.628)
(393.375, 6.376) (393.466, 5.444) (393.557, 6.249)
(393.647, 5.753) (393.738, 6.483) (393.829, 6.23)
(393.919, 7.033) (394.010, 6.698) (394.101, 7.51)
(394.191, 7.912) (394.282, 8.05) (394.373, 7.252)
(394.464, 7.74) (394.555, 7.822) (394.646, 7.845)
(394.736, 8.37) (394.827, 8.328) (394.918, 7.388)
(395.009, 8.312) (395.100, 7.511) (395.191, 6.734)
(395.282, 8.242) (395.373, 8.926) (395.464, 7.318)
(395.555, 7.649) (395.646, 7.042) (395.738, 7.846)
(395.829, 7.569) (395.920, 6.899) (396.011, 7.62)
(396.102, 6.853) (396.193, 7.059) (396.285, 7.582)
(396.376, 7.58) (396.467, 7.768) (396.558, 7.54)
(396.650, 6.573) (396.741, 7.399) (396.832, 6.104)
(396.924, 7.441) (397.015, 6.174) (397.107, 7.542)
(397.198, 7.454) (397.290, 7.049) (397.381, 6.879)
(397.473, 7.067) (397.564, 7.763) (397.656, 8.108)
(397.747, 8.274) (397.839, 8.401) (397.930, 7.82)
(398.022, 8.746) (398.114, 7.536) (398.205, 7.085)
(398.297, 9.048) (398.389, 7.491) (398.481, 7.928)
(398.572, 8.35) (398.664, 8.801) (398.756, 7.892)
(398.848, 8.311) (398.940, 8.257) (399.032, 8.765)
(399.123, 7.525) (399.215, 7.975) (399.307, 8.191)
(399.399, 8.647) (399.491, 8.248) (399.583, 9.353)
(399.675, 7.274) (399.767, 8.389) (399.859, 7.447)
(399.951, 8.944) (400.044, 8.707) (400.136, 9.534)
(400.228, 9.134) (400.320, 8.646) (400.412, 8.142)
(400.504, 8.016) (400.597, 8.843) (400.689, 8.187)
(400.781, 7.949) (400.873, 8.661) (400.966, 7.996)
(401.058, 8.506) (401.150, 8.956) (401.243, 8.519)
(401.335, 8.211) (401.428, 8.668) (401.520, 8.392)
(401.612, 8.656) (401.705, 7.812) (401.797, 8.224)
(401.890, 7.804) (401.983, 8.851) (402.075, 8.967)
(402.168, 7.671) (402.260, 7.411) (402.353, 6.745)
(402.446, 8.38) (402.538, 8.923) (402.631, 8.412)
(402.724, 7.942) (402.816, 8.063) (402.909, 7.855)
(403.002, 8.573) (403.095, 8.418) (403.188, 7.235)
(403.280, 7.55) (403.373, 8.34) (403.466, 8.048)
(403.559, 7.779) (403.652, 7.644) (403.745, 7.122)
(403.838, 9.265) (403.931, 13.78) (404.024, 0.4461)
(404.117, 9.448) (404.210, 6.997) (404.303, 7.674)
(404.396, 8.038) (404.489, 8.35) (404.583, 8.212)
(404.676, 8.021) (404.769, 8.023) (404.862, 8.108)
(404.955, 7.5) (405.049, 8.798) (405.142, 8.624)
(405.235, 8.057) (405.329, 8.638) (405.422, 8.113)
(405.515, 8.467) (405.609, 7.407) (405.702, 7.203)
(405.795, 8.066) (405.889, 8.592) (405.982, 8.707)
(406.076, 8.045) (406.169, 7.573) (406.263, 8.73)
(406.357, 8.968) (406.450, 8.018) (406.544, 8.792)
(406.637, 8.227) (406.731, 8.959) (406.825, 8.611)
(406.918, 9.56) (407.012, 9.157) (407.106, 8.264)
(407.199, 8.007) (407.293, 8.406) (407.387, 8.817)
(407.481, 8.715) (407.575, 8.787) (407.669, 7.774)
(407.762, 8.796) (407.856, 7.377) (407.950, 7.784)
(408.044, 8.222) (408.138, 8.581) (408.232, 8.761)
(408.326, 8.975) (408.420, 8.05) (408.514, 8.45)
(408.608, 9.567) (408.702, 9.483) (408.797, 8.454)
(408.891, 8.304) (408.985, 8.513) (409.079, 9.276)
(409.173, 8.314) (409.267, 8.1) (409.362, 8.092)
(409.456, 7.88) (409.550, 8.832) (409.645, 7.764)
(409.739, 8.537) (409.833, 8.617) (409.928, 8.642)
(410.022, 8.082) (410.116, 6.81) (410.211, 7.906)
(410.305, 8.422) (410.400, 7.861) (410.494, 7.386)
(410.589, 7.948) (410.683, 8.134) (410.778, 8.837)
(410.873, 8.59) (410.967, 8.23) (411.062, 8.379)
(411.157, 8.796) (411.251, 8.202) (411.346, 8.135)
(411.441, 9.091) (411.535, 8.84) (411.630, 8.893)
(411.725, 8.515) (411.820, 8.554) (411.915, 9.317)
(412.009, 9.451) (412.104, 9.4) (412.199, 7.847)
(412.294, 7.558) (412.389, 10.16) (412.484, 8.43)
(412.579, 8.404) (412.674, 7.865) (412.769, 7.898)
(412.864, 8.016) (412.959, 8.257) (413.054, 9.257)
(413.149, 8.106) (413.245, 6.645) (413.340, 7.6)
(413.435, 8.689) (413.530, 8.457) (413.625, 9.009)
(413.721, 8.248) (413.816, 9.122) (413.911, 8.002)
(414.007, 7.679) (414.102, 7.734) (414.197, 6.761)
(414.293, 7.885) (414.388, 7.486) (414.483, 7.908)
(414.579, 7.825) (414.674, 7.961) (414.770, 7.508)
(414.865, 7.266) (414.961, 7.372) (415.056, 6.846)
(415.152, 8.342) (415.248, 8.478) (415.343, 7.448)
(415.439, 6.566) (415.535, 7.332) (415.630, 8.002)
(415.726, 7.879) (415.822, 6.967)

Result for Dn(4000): 1.12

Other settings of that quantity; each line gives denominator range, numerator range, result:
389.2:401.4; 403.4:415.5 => 1.14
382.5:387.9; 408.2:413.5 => 1.15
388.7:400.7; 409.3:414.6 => 1.17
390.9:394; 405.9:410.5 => 1.27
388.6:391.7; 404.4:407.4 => 1.11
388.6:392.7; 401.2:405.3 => 1.08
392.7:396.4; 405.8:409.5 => 1.26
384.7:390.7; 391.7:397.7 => 0.88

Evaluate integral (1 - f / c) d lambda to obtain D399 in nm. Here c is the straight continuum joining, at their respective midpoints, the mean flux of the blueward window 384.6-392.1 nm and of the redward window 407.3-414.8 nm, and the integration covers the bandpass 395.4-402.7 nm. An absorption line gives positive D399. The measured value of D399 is 0.34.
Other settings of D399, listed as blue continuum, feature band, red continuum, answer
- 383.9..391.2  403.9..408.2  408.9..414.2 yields 0.06 nm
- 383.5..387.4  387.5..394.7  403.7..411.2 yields 0.73 nm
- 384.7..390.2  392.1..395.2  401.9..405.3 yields 0.47 nm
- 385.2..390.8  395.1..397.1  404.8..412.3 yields 0.27 nm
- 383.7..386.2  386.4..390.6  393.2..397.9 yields -0.37 nm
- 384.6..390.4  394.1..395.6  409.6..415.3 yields 0.10 nm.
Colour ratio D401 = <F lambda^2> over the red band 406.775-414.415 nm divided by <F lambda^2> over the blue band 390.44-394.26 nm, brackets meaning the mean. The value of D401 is 1.25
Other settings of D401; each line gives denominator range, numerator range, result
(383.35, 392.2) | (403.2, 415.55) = 1.11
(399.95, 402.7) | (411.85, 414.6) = 1.04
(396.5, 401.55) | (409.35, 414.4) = 1.10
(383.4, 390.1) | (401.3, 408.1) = 1.08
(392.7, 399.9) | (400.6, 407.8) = 1.14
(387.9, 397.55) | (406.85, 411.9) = 1.21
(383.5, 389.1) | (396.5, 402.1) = 1.03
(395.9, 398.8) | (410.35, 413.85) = 1.20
